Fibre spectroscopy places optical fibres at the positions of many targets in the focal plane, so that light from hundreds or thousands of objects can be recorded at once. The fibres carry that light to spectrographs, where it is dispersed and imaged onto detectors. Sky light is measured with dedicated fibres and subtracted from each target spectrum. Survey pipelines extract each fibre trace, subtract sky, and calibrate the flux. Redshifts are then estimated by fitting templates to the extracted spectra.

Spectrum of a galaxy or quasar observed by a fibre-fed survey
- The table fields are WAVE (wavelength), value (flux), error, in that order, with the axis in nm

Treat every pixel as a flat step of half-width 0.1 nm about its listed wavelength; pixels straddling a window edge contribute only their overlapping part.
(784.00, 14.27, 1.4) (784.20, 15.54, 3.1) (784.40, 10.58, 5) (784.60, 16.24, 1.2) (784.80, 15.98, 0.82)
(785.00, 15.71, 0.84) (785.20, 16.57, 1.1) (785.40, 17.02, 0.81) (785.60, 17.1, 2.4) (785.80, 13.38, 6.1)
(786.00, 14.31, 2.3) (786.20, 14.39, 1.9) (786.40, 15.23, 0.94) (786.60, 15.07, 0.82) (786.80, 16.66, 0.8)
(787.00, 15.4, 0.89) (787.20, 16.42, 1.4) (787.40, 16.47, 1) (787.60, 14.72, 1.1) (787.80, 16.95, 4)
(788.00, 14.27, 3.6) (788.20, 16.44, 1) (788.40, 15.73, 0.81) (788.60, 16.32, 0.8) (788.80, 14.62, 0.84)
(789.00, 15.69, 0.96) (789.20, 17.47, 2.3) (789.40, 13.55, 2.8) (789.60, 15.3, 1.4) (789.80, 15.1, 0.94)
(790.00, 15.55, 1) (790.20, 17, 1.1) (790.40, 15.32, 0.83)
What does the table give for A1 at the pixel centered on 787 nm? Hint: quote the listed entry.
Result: 15.4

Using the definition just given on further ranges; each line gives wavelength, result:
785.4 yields 17.02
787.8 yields 16.95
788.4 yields 15.73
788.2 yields 16.44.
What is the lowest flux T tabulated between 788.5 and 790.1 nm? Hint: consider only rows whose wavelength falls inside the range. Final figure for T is 13.55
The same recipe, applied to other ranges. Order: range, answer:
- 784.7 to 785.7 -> 15.71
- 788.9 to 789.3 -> 15.69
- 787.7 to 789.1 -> 14.27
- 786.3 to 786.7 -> 15.07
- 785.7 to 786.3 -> 13.38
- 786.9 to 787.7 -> 14.72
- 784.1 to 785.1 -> 10.58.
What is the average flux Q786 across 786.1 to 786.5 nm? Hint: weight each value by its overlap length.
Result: 14.8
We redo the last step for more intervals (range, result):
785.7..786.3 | 14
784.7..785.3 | 16.1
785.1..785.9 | 16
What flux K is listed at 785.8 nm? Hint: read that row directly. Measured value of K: 13.38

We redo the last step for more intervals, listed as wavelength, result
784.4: 10.58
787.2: 16.42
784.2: 15.54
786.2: 14.39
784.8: 15.98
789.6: 15.3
